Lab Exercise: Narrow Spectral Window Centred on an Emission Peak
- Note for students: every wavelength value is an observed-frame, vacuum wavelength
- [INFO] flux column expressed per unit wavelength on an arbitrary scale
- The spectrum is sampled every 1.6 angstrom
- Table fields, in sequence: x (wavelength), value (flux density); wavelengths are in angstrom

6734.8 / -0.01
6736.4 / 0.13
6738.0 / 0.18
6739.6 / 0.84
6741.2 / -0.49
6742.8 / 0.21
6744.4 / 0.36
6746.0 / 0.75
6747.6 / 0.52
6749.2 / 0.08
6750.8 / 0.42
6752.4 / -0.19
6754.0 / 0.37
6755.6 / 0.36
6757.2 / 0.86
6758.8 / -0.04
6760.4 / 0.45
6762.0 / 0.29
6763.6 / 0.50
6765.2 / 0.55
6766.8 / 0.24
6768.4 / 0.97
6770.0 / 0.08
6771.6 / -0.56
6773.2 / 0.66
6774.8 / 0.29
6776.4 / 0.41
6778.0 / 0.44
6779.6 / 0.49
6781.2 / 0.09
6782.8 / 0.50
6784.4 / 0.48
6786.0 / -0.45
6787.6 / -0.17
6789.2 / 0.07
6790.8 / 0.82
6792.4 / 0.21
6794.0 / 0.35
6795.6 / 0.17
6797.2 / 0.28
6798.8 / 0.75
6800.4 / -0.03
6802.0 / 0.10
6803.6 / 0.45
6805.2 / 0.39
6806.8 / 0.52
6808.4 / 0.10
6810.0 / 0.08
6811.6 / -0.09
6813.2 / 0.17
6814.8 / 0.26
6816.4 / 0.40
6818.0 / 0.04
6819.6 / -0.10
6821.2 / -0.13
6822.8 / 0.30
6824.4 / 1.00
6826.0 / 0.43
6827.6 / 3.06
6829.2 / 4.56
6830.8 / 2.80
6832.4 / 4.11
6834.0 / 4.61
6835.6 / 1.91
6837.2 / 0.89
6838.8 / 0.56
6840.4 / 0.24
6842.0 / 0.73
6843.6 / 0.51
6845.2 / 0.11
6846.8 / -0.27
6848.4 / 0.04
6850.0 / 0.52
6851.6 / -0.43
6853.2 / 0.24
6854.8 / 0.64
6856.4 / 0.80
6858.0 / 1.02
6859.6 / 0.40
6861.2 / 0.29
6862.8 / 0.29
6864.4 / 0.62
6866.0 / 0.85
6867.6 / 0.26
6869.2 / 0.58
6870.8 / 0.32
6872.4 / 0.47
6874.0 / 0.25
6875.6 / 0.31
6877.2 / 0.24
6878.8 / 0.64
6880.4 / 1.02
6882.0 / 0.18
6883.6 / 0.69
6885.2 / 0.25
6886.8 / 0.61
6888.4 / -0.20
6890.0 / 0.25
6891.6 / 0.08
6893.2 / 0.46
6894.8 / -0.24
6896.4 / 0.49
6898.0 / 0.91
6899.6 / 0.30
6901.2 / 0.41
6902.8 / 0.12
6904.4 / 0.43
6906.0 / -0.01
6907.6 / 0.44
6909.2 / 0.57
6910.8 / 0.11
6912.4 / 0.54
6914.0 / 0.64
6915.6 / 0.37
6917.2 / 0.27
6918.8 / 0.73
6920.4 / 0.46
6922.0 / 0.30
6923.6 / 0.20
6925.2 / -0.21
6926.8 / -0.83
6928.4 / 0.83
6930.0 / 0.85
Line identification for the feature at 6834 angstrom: [O II] 3727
